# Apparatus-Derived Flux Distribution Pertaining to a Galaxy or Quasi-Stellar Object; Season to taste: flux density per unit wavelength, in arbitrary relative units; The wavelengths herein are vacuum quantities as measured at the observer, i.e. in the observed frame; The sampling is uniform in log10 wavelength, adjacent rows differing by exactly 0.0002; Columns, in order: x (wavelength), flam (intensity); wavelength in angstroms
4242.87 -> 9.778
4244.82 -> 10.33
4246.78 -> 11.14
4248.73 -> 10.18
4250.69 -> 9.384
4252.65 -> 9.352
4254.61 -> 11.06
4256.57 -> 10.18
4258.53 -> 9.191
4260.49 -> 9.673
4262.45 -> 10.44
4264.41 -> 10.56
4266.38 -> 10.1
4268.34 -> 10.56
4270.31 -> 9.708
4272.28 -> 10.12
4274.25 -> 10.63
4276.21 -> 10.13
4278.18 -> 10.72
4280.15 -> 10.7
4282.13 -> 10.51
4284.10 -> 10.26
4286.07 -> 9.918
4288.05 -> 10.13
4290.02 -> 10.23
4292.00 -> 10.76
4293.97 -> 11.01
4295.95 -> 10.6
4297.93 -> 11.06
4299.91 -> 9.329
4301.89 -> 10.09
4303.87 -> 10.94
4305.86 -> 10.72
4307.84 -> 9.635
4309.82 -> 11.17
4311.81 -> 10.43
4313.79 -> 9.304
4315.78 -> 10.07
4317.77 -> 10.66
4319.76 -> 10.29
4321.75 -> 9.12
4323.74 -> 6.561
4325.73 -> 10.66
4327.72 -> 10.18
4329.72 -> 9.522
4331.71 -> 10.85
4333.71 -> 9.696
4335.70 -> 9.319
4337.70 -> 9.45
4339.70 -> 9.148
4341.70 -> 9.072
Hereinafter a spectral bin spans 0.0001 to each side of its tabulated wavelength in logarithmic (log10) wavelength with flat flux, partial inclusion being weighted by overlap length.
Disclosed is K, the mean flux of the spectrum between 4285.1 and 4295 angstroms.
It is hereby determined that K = 10.4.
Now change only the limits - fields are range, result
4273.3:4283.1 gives 10.5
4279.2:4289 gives 10.3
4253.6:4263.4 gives 10.1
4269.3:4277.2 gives 10.1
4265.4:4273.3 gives 10.1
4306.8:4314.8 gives 10.1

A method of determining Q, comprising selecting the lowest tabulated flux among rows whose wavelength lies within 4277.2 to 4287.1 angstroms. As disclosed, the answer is 9.918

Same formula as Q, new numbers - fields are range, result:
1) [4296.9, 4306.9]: 9.329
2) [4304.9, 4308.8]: 9.635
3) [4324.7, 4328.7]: 10.18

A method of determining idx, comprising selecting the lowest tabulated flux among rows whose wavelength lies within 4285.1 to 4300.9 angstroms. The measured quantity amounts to 9.329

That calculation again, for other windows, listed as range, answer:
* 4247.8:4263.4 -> 9.191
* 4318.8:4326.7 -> 6.561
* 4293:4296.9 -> 10.6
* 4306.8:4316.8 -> 9.304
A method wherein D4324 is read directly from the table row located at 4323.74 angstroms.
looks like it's 6.561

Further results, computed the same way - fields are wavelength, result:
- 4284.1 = 10.26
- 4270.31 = 9.708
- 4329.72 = 9.522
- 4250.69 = 9.384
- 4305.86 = 10.72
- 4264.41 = 10.56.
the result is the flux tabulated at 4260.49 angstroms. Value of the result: 9.673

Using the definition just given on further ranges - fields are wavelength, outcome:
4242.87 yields 9.778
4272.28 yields 10.12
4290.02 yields 10.23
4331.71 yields 10.85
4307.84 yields 9.635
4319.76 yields 10.29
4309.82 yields 11.17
